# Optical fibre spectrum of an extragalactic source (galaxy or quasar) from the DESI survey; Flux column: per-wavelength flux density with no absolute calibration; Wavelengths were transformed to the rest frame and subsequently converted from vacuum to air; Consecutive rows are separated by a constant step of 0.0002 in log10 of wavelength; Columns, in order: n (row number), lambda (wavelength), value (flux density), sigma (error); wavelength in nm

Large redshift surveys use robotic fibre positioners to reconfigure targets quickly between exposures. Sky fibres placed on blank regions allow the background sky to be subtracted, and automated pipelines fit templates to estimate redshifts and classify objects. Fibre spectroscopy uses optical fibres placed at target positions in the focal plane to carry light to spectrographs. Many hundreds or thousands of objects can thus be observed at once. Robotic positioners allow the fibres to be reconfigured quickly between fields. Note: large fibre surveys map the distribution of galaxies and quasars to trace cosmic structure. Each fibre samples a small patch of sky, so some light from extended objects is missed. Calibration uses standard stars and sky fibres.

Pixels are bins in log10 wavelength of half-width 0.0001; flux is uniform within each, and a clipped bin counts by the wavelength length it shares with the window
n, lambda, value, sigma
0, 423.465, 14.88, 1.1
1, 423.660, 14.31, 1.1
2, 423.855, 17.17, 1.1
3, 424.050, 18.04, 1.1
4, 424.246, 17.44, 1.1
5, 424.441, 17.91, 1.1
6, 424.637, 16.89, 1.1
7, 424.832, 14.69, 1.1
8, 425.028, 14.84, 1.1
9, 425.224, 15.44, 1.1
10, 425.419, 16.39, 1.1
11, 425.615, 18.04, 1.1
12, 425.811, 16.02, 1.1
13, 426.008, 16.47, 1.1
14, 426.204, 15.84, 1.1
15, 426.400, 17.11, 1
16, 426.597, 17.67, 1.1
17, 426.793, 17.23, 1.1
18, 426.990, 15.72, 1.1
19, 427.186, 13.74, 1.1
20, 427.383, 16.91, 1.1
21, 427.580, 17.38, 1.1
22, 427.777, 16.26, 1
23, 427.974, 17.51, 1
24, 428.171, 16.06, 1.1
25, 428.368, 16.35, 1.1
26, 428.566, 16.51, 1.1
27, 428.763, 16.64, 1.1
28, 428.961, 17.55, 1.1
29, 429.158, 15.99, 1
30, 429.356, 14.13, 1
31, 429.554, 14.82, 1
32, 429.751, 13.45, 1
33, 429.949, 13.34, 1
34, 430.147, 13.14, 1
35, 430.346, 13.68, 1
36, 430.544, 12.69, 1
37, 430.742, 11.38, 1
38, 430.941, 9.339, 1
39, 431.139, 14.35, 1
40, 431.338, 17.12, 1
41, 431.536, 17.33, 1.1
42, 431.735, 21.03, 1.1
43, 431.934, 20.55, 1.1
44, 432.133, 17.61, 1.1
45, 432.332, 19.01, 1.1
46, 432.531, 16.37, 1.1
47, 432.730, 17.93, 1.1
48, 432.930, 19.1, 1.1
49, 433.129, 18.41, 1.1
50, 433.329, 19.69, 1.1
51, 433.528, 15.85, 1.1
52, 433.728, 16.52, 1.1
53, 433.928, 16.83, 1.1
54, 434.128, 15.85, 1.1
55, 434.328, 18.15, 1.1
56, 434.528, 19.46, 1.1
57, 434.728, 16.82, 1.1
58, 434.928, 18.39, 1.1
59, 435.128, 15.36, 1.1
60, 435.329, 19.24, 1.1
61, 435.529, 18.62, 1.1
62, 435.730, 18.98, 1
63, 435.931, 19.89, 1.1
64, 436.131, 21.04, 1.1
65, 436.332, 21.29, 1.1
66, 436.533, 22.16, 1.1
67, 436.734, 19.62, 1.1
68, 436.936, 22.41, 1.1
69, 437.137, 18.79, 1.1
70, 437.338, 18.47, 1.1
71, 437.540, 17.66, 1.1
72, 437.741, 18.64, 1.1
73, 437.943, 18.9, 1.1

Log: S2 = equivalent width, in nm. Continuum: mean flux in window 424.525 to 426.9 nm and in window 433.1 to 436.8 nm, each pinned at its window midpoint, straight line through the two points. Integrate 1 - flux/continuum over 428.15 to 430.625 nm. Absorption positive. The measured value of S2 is 0.33 nm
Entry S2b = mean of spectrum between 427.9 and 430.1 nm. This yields 15.6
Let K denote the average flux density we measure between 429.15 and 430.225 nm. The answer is 14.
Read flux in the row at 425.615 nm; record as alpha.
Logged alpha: 18.04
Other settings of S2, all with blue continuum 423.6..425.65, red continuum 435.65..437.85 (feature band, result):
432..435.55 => 0.25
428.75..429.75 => 0.13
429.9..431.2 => 0.41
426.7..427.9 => 0.07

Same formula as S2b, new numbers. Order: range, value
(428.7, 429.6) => 15.8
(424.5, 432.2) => 15.8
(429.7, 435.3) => 16.4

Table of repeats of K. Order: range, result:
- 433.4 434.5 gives 16.9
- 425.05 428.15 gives 16.5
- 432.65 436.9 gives 18.6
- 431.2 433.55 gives 18.4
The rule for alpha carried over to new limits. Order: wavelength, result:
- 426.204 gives 15.84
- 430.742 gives 11.38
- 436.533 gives 22.16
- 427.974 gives 17.51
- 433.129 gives 18.41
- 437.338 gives 18.47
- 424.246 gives 17.44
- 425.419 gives 16.39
